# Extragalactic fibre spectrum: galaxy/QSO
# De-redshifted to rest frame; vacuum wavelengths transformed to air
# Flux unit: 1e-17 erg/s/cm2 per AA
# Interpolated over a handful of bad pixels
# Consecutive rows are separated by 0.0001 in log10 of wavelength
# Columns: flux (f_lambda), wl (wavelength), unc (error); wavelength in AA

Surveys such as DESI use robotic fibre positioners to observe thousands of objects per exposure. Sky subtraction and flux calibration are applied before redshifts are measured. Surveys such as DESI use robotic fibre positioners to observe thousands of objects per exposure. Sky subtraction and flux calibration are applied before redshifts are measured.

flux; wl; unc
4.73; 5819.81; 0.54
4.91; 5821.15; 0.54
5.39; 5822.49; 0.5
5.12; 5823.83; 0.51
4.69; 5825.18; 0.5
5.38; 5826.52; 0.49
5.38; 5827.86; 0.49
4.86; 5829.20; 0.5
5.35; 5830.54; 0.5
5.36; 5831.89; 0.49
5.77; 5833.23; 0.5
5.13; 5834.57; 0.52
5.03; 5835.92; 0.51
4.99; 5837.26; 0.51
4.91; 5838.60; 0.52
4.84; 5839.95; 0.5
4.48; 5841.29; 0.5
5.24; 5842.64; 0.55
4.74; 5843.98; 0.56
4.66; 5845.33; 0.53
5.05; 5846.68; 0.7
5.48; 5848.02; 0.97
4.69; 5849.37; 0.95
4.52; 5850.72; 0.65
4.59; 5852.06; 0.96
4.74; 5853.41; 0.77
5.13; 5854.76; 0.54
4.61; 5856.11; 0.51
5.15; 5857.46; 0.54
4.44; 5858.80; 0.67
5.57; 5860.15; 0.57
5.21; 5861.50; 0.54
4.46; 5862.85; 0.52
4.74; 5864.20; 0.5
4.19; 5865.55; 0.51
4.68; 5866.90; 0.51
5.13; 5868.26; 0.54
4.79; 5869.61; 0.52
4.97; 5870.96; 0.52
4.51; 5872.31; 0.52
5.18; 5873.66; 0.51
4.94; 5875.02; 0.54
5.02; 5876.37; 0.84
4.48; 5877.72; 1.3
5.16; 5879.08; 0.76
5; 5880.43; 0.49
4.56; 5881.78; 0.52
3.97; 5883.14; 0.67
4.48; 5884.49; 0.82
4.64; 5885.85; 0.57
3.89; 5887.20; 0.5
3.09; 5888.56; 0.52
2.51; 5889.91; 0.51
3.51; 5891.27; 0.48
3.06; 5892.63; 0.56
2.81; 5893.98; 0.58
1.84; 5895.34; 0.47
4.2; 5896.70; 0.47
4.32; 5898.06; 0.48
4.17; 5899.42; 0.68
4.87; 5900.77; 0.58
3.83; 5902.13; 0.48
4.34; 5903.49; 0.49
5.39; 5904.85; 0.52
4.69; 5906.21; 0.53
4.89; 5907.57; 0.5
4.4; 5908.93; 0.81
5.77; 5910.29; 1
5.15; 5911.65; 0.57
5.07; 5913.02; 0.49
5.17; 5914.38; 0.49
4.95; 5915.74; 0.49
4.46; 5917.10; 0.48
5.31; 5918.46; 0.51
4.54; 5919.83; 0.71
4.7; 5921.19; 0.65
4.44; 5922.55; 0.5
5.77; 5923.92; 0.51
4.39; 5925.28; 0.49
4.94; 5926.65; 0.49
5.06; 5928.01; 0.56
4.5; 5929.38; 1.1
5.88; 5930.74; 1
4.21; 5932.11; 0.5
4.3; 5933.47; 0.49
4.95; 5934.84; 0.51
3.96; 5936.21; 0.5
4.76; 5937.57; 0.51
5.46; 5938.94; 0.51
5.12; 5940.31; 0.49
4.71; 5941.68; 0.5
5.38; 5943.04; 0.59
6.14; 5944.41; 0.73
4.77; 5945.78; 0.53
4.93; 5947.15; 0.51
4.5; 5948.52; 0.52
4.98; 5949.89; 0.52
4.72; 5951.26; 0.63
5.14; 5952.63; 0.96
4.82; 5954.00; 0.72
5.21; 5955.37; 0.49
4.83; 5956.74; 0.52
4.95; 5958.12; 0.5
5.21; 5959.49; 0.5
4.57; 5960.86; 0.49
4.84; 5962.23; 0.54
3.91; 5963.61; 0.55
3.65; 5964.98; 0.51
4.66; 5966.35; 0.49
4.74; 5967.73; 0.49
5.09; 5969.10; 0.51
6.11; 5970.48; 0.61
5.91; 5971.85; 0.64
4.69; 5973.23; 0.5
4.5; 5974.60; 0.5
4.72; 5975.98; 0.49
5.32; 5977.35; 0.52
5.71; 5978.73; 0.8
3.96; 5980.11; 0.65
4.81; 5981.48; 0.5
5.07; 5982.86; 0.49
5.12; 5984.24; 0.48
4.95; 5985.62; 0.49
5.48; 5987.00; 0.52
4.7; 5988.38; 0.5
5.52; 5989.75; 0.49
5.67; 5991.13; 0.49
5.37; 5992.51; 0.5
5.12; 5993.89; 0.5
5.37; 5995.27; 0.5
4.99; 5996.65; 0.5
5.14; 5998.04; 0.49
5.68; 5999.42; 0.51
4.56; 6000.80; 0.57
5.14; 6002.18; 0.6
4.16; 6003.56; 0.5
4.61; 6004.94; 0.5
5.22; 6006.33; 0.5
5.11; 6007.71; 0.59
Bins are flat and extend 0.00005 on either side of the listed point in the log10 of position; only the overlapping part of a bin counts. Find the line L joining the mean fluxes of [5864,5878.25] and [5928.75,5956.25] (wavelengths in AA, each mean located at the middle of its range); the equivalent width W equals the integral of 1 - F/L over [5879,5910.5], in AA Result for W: 4.8 AA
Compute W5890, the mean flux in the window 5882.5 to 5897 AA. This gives 3.43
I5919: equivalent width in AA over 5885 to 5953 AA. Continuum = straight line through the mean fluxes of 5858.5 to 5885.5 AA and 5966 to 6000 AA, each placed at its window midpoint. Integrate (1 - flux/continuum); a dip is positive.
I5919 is 5.0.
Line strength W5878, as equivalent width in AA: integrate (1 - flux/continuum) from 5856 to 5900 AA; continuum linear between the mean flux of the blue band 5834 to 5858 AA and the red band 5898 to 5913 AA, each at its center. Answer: 4.33 AA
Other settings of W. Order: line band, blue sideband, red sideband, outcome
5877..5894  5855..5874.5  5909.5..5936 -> 3.08 AA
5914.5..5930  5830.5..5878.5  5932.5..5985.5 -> 0.20 AA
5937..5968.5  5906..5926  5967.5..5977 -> 1.18 AA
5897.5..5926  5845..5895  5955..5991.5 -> -0.64 AA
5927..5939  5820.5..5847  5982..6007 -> 0.78 AA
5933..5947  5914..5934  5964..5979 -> -0.23 AA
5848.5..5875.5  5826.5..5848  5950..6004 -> 1.30 AA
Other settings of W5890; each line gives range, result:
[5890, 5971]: 4.68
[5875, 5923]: 4.37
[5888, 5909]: 3.86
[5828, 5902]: 4.59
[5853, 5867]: 4.82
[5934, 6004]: 4.98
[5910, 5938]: 4.86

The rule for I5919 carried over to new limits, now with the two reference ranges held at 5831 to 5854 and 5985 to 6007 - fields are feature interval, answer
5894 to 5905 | 2.3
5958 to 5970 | 1.0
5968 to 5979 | -0.3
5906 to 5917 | 0.1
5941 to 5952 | 0.1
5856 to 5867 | 0.4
